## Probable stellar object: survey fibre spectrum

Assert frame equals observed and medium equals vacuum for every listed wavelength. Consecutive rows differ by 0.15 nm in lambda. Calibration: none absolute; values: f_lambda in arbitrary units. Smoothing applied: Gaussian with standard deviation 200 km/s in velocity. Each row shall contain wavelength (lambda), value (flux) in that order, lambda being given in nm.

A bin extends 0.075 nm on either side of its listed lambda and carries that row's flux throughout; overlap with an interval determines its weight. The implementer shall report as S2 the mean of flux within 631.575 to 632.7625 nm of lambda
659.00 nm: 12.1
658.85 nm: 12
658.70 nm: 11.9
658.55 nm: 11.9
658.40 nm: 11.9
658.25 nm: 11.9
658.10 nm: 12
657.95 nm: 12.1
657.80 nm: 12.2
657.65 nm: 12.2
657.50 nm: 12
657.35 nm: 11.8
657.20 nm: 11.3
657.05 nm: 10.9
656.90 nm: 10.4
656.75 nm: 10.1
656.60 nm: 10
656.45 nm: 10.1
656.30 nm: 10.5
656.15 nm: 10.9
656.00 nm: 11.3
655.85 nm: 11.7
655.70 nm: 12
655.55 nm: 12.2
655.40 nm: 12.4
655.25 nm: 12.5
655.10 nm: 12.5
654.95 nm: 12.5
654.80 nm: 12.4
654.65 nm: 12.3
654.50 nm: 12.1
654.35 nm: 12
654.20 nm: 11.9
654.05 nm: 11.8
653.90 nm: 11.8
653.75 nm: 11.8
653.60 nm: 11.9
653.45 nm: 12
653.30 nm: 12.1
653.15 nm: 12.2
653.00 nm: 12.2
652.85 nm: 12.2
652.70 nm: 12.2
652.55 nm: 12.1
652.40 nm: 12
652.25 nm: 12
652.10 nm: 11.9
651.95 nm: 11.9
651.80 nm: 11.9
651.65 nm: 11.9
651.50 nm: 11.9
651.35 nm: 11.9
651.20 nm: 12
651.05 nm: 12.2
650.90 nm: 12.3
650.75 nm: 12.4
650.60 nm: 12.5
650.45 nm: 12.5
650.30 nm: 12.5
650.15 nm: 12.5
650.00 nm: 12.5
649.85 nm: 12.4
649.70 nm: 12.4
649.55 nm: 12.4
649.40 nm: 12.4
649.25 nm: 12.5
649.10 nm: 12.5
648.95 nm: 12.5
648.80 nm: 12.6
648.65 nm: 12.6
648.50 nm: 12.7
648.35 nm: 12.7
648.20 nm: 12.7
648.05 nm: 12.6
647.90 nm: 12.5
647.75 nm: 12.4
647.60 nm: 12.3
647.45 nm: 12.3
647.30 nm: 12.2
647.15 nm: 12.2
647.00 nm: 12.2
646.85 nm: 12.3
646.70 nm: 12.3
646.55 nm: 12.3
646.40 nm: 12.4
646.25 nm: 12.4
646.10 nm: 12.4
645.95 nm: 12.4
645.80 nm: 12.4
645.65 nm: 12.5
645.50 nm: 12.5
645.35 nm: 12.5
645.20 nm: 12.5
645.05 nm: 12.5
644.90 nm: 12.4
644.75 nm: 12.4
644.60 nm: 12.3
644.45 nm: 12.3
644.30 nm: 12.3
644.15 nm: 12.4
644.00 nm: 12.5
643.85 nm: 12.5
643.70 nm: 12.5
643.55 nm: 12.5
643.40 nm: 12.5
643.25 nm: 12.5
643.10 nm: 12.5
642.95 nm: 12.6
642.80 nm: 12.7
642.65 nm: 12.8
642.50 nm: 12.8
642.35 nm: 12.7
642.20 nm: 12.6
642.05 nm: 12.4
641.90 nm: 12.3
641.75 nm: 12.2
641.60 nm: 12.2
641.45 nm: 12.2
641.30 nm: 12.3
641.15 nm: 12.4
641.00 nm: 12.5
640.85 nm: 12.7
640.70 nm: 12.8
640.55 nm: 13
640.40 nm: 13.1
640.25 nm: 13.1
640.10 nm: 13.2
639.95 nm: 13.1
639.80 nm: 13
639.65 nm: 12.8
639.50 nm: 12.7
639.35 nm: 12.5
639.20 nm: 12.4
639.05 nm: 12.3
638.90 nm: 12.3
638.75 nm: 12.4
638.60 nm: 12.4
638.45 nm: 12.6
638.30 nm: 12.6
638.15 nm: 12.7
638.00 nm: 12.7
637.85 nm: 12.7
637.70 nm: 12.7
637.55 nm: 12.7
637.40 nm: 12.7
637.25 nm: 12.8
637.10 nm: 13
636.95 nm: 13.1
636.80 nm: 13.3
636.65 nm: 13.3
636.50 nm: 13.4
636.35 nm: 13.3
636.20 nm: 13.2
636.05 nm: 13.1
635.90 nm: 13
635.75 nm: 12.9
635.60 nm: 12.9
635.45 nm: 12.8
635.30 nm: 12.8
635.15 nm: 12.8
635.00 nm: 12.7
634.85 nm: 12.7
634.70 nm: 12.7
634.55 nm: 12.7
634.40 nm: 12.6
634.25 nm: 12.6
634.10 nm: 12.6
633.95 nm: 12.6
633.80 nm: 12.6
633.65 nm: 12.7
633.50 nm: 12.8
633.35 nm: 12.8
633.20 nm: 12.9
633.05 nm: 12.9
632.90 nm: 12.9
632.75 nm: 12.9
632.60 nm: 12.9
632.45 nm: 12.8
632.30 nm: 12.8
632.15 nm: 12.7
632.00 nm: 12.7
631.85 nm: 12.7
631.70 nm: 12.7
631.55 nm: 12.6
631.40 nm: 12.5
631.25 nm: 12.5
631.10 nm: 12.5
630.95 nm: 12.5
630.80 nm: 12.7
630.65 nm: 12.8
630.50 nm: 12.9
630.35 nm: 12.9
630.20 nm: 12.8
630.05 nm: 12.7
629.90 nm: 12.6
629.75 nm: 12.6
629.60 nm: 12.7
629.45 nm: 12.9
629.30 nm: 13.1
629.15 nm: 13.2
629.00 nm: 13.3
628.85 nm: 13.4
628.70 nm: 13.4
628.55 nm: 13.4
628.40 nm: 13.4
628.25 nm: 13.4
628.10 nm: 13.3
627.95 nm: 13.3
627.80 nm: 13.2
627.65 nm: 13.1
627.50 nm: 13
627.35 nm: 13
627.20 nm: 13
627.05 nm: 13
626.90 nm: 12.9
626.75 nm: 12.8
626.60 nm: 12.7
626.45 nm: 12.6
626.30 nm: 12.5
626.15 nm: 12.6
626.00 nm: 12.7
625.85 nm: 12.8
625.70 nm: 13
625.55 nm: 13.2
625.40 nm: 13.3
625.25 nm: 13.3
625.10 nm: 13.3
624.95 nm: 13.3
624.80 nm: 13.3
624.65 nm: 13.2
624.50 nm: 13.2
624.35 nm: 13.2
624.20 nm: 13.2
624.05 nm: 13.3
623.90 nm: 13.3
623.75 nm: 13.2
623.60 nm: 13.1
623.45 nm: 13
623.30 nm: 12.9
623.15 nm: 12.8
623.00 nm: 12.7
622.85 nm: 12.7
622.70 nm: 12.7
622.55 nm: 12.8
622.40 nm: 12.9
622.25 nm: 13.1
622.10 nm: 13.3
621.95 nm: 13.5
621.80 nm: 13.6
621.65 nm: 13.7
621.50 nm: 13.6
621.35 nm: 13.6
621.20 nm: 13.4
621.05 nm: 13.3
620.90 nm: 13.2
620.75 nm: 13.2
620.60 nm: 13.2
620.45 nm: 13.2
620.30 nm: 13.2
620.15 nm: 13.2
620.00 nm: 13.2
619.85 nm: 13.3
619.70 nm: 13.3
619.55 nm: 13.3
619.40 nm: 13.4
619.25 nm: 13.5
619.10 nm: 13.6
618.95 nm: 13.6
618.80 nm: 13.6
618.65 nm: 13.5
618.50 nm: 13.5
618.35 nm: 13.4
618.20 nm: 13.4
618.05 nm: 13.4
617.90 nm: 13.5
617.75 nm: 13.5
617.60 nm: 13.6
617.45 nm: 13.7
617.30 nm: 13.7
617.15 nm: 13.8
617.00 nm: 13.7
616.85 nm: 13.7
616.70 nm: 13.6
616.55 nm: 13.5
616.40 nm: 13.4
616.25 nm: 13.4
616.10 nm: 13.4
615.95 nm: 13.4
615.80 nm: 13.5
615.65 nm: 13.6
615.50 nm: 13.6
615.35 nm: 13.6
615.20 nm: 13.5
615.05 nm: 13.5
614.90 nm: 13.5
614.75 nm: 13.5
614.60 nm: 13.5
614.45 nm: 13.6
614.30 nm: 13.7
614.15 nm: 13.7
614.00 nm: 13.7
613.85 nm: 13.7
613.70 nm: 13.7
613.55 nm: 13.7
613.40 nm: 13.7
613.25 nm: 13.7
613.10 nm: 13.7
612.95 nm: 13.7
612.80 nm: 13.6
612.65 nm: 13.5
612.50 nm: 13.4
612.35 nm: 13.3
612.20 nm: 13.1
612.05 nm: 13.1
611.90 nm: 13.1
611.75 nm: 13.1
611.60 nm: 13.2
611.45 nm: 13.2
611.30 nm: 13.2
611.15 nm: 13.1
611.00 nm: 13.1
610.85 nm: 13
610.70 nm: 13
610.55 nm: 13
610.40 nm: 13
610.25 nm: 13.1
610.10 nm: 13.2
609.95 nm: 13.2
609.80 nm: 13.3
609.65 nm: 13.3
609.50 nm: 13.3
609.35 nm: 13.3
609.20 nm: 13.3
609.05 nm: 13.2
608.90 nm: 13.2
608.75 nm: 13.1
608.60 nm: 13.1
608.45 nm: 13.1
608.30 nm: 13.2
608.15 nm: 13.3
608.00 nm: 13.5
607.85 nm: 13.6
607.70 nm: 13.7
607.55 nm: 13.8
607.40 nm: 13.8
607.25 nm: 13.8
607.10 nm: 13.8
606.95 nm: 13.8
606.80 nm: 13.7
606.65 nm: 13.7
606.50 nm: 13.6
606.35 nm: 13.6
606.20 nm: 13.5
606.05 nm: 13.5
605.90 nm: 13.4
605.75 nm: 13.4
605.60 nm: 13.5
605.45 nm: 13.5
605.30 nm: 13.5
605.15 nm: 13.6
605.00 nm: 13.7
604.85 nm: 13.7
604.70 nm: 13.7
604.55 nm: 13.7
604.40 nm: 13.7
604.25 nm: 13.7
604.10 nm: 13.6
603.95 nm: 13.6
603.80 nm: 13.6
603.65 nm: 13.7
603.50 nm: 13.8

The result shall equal 12.8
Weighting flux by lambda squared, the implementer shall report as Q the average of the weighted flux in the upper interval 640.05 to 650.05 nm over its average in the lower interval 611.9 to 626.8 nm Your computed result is 1.02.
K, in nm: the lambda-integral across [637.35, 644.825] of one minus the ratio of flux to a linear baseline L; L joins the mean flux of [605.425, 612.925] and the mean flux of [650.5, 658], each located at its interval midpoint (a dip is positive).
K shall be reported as -0.19 nm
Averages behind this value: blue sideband 13.3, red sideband 11.8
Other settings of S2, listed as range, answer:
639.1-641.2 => 12.8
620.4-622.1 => 13.4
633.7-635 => 12.6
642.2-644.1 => 12.6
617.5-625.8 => 13.3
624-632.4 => 13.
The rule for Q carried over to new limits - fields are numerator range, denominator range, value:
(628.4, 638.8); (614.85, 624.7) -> 1.00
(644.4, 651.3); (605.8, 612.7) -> 1.05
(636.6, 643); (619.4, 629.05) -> 1.01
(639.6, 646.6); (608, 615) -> 1.04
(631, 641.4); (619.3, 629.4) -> 1.01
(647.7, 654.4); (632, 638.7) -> 1.00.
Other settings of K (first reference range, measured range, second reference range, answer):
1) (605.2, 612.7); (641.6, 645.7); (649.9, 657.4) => -0.098 nm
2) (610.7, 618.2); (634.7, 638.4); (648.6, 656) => -0.052 nm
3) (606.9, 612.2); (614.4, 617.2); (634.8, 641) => -0.075 nm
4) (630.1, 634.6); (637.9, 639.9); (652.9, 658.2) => -0.022 nm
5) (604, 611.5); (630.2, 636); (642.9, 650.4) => 0.019 nm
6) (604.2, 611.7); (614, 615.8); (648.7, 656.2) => -0.049 nm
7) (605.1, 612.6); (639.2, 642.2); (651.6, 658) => -0.097 nm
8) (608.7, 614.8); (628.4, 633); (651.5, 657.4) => -0.078 nm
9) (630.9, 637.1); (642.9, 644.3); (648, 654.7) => 0.001 nm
